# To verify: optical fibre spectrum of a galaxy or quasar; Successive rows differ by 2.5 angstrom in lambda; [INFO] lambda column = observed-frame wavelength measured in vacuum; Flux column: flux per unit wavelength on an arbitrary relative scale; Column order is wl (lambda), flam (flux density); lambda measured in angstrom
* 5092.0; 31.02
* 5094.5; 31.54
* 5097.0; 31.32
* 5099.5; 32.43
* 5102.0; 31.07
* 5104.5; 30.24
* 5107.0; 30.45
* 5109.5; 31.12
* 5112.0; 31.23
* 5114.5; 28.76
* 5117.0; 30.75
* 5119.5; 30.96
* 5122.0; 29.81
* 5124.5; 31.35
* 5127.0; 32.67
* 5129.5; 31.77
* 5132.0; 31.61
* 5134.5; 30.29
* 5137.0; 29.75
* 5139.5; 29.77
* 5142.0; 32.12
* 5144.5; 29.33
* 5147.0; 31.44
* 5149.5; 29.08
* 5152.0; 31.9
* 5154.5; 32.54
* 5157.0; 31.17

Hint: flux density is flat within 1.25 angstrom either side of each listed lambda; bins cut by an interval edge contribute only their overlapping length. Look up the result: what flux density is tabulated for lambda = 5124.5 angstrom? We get 31.35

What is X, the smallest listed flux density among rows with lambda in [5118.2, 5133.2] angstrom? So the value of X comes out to 29.81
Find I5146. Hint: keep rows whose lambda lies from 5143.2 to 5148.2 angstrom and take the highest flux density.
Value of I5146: 31.44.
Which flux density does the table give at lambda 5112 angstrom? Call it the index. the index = 31.23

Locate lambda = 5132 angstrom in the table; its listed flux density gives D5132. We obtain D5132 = 31.61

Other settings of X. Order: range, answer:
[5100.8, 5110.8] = 30.24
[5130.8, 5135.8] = 30.29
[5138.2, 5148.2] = 29.33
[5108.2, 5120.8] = 28.76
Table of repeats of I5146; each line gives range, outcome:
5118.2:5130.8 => 32.67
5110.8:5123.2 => 31.23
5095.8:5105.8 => 32.43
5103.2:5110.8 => 31.12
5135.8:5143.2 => 32.12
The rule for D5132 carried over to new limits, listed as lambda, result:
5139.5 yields 29.77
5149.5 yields 29.08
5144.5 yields 29.33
